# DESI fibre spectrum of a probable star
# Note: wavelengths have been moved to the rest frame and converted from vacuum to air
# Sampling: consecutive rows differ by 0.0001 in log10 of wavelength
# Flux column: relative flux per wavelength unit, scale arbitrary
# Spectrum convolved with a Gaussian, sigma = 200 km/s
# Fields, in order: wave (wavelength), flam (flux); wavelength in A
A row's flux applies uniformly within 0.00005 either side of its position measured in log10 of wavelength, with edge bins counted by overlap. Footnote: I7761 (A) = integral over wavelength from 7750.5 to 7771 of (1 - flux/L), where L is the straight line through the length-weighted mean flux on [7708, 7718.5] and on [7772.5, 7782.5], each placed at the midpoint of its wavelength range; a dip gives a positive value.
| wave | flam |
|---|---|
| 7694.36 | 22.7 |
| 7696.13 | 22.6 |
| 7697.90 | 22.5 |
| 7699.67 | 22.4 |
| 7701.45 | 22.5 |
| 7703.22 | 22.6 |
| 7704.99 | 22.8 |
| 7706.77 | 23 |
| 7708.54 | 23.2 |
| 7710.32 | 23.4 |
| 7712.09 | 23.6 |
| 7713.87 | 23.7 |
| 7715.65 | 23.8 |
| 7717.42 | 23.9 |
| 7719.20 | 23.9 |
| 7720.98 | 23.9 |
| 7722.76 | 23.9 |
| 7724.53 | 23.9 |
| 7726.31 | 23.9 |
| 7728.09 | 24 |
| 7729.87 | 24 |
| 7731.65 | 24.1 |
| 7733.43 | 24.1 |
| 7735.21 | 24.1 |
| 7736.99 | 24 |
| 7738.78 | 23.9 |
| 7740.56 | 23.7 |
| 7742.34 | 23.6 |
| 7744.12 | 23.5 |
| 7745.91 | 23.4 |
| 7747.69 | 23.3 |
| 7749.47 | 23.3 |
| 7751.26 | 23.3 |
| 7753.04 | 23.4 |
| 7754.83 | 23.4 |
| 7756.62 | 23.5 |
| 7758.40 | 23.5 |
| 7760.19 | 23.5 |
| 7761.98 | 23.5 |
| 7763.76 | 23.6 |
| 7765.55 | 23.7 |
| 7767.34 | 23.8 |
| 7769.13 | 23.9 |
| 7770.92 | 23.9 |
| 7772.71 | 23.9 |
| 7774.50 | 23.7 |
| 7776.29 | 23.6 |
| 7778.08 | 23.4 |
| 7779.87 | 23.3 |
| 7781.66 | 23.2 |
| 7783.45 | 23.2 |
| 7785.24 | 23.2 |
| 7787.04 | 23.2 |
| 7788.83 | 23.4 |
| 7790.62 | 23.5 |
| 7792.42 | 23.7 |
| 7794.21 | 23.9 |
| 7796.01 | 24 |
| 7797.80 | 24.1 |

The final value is -0.04 A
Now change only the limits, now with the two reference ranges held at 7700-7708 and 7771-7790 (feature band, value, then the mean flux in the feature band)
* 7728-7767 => -0.88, 23.6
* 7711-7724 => -0.55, 23.8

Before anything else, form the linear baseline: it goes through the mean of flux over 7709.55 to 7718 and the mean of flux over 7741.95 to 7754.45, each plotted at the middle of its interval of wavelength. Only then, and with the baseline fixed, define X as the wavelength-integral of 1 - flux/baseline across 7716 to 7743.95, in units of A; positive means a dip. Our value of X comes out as -0.4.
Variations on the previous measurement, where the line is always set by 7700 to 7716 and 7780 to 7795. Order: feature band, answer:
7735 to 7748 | -0.25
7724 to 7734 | -0.35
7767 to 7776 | -0.18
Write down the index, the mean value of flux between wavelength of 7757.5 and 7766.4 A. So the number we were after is 23.6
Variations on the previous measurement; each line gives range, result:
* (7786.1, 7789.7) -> 23.3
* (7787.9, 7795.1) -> 23.6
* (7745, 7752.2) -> 23.3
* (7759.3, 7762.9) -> 23.5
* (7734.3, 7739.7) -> 24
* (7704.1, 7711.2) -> 23.1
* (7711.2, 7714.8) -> 23.6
